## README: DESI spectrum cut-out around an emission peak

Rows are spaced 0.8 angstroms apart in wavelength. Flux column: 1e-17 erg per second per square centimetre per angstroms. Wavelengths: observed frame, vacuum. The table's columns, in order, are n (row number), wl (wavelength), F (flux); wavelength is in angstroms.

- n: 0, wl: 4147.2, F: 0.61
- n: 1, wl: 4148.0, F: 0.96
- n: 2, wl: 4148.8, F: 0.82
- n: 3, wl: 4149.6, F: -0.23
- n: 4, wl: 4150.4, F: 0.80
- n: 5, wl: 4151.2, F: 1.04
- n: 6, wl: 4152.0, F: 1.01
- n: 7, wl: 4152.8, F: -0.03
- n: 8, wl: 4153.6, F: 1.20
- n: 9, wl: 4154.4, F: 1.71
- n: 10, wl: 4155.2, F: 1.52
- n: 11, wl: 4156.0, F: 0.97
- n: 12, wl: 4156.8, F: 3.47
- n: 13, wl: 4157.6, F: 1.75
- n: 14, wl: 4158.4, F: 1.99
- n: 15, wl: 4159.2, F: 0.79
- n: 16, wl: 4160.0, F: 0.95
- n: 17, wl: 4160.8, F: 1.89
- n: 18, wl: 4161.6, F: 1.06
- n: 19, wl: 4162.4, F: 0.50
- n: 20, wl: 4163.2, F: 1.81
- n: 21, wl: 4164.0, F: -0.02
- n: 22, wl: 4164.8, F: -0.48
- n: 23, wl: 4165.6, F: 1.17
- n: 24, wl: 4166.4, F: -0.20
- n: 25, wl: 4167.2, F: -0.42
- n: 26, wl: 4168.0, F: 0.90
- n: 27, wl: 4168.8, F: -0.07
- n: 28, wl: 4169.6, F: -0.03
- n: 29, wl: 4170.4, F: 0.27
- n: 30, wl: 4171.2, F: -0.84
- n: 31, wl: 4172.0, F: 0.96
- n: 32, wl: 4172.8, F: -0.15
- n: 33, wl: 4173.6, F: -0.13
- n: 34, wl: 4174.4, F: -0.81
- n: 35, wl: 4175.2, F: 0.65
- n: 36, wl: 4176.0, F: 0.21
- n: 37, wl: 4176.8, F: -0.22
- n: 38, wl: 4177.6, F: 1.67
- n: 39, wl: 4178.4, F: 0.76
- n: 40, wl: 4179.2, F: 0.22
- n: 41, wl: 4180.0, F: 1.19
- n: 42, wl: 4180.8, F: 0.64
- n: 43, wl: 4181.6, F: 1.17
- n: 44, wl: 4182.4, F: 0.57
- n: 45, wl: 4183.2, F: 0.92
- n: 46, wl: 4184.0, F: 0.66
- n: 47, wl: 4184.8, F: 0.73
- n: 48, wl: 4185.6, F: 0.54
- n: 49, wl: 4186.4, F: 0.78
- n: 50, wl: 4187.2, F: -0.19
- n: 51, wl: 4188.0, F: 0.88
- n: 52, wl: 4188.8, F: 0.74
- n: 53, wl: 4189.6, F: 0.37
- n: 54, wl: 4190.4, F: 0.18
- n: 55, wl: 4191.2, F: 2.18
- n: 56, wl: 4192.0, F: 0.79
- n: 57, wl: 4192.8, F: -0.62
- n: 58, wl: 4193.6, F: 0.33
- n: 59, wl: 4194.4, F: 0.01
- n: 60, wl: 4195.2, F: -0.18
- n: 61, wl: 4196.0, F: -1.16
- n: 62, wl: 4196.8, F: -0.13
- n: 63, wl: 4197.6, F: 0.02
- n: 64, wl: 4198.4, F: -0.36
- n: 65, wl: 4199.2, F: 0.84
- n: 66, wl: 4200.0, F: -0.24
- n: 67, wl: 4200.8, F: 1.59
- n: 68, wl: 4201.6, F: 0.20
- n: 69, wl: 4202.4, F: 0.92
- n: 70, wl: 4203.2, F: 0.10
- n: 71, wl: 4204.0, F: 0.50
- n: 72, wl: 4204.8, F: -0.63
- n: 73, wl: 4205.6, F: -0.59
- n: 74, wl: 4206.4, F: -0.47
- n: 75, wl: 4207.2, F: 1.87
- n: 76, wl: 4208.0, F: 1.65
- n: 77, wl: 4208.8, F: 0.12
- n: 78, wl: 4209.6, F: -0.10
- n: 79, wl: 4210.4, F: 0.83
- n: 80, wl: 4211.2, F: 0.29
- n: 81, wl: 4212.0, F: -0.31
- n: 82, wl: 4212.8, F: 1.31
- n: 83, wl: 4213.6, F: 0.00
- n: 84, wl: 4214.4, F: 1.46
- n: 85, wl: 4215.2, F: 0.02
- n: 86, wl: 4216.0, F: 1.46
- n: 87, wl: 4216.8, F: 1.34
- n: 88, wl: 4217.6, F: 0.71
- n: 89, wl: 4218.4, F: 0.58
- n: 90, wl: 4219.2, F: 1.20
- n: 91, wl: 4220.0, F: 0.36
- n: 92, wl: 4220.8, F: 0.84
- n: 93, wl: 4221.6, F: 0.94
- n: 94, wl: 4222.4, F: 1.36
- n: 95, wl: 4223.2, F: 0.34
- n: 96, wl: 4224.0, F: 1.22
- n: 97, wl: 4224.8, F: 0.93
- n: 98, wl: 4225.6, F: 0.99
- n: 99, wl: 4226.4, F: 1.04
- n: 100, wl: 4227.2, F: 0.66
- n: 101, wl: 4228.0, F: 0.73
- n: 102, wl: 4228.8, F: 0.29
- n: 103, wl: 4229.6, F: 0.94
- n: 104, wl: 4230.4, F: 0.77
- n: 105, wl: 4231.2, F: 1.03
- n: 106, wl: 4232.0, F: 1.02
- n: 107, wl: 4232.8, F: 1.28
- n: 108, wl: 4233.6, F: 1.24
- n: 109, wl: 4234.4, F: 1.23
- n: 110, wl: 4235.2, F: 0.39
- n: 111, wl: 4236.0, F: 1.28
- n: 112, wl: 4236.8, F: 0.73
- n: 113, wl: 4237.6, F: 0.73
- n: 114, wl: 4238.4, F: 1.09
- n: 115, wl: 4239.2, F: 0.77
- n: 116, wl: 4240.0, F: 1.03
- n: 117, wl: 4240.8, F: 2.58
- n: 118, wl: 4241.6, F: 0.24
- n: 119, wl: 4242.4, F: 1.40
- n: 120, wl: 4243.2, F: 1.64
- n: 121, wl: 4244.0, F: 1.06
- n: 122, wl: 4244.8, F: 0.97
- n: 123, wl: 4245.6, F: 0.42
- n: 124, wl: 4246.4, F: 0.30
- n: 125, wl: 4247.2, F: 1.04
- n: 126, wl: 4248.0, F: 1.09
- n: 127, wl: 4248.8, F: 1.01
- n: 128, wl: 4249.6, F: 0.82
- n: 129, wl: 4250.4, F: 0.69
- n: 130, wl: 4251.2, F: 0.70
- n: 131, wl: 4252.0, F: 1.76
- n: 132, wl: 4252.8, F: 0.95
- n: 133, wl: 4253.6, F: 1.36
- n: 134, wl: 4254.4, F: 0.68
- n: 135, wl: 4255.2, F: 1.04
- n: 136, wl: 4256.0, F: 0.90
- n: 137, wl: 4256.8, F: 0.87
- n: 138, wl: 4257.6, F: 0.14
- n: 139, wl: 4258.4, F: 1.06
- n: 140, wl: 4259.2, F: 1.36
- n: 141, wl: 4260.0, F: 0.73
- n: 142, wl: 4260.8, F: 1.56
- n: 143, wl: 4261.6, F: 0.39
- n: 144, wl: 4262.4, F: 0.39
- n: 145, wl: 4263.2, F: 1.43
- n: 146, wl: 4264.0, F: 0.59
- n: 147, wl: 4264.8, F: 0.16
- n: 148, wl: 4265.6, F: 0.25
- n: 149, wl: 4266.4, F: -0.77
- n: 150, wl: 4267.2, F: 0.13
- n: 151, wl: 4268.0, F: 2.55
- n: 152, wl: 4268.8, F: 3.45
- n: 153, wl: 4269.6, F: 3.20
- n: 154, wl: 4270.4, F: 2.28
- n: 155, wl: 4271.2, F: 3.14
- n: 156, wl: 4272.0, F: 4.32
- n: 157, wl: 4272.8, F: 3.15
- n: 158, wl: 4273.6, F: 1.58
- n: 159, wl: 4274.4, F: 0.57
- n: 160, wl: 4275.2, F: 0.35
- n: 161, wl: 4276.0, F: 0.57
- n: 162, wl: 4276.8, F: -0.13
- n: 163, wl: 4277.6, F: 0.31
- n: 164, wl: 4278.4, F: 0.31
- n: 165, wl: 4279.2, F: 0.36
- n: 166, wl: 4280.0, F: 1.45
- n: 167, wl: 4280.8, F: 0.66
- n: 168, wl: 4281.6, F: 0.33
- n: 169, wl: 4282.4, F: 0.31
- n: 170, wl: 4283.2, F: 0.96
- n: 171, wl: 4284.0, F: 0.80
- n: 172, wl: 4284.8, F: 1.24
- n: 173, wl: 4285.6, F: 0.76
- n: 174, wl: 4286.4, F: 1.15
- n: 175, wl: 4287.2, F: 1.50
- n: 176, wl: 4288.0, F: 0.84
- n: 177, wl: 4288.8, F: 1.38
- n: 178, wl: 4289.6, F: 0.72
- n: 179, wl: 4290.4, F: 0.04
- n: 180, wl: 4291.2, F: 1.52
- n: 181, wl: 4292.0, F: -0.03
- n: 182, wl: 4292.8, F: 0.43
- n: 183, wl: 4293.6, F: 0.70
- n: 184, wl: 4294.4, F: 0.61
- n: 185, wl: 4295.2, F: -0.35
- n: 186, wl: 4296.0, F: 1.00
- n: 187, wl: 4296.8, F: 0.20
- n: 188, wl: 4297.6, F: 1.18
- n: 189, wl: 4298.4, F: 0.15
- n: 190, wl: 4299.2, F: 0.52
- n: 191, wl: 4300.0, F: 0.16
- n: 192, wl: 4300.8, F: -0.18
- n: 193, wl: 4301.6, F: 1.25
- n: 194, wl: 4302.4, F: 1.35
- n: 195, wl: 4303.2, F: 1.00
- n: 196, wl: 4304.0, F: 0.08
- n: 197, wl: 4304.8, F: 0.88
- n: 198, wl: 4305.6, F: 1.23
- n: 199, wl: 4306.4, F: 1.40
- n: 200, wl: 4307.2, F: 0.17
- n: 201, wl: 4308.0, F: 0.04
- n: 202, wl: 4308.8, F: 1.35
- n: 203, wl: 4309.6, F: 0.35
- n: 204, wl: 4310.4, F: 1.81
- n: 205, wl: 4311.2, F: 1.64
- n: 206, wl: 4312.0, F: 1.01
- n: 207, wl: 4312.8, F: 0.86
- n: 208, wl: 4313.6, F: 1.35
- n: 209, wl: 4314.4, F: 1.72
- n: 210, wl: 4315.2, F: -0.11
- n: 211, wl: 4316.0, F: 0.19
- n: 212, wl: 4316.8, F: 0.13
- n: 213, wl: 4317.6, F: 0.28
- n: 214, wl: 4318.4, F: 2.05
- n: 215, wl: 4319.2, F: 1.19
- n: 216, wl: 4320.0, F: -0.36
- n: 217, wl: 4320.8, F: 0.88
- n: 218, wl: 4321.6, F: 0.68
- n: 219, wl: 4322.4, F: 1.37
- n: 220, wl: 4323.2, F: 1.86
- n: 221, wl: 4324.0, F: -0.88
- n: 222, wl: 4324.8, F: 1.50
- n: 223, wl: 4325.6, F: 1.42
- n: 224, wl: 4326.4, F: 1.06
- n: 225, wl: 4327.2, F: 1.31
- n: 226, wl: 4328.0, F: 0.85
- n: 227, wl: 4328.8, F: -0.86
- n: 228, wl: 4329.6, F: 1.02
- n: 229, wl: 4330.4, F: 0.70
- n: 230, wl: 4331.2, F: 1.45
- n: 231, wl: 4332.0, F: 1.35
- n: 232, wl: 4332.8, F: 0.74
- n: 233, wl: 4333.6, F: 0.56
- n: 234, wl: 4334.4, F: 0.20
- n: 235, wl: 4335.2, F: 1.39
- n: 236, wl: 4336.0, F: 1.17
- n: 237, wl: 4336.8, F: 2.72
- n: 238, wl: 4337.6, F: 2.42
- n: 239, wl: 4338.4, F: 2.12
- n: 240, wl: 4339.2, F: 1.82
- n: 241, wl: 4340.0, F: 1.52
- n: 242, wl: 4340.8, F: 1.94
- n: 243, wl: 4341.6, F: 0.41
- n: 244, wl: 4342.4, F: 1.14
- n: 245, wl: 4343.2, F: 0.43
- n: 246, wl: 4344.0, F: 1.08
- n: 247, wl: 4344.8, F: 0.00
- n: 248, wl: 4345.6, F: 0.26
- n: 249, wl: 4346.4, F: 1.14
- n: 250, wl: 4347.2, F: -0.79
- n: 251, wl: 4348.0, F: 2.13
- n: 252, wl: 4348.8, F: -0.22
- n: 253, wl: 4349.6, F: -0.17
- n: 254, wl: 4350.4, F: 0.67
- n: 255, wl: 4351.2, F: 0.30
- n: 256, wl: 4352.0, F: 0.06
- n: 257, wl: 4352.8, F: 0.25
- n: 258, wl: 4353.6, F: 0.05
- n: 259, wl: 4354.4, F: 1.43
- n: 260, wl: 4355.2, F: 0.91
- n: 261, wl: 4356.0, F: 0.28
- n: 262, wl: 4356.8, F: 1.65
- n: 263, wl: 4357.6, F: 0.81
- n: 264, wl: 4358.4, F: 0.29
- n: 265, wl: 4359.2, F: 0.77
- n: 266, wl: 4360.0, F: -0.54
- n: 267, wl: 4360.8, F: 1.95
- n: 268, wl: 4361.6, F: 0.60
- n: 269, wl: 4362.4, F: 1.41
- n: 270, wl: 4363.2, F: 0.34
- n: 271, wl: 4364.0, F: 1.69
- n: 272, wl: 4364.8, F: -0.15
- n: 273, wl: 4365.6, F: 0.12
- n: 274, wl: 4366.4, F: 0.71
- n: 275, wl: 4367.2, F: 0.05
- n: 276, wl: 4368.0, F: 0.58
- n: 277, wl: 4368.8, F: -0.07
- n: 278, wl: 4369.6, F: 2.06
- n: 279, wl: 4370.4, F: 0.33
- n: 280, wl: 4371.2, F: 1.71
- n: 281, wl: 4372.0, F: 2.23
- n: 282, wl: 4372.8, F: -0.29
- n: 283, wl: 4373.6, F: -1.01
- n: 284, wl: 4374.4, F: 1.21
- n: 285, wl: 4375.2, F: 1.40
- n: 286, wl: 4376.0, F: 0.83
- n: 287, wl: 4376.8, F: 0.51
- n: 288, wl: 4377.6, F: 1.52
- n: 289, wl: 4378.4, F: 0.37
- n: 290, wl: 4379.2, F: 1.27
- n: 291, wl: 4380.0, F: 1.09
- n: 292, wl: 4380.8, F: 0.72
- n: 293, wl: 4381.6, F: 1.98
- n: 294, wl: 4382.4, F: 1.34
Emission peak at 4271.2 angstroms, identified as [O II]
